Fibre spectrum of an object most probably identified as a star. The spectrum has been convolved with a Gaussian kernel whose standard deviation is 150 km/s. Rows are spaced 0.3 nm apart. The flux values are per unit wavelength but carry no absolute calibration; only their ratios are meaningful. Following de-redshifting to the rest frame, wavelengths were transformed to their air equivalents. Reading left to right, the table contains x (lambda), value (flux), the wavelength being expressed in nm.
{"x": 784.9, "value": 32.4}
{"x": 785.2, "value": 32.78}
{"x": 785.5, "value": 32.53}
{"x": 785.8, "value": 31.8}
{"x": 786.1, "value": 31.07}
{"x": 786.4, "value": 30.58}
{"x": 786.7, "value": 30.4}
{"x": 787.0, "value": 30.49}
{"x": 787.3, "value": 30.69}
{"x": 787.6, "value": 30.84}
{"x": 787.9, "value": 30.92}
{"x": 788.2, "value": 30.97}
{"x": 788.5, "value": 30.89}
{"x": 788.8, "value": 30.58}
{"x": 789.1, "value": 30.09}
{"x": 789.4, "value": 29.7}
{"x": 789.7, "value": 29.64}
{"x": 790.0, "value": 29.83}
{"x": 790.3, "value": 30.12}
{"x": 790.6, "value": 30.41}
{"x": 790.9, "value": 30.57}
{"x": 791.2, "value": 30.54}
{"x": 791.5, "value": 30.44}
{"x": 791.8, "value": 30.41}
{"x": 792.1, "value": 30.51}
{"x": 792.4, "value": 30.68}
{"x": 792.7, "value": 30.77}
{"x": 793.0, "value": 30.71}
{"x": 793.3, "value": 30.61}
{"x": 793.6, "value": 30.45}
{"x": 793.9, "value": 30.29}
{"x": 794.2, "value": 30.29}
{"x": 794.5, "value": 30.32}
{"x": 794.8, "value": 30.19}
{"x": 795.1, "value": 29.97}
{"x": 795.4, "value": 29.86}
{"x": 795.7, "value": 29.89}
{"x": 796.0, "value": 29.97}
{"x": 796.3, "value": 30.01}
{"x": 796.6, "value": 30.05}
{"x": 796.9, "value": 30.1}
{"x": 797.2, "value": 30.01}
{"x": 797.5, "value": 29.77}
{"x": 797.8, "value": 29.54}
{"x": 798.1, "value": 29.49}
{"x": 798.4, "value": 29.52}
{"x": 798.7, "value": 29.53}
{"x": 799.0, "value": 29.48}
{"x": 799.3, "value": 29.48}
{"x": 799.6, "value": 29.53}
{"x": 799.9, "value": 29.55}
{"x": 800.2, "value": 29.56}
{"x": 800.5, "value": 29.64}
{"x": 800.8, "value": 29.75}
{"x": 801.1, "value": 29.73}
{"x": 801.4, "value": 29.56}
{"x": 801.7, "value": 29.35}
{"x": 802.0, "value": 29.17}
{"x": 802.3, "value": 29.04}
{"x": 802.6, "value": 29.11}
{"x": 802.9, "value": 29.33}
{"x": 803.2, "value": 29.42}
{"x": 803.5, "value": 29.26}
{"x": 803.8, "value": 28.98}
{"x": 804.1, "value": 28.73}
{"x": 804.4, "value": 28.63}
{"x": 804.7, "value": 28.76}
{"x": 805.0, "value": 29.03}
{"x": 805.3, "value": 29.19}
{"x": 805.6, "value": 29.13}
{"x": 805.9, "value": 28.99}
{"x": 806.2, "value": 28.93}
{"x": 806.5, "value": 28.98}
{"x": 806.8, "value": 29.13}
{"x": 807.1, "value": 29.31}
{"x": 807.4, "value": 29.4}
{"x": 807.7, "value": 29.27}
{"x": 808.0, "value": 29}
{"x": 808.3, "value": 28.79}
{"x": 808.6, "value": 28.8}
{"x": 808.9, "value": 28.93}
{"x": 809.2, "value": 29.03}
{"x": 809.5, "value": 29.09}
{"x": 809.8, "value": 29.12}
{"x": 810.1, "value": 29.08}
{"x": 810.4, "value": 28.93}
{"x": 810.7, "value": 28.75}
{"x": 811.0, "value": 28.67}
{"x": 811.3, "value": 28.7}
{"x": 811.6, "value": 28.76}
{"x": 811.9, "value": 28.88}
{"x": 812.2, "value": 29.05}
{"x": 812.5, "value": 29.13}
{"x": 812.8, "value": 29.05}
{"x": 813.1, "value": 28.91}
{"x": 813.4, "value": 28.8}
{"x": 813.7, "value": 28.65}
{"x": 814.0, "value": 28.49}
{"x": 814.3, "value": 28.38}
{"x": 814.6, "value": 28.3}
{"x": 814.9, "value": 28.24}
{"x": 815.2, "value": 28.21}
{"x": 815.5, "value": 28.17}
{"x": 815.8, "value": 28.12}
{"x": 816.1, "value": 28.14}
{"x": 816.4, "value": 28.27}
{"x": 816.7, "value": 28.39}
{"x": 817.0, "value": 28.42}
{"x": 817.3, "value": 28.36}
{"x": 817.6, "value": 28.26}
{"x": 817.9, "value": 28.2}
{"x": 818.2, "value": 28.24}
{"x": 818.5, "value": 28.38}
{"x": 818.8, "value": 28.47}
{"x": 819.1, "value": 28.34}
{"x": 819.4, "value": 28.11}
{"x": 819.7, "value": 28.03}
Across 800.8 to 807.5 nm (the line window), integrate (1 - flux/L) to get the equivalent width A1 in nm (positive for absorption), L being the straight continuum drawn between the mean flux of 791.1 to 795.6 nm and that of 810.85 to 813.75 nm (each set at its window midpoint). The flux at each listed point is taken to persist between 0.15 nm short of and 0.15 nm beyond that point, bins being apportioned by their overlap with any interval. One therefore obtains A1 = 0.084 nm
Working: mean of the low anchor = 30.4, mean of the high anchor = 28.9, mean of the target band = 29.2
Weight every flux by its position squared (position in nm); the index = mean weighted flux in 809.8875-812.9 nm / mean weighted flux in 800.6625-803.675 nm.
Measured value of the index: 1.0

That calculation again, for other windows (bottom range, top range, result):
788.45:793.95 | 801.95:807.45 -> 0.99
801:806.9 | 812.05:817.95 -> 1.01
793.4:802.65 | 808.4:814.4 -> 1.00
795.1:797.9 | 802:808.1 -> 0.99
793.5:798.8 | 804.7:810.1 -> 1.00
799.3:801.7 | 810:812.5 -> 1.00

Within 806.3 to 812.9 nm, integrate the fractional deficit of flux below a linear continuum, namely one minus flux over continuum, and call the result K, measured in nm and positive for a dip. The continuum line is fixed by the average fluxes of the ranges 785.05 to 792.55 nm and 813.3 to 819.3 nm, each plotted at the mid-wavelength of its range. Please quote -0.019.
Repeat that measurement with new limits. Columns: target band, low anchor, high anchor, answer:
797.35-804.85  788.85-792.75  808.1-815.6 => 0.046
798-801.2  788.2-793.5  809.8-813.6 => 0.022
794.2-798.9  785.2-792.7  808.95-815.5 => 0.023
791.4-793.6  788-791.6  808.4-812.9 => -0.032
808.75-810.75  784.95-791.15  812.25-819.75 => -0.004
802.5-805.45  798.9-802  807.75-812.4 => 0.027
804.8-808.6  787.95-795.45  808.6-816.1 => 0.011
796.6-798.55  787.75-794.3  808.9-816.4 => 0.009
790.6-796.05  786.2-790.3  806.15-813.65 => -0.051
